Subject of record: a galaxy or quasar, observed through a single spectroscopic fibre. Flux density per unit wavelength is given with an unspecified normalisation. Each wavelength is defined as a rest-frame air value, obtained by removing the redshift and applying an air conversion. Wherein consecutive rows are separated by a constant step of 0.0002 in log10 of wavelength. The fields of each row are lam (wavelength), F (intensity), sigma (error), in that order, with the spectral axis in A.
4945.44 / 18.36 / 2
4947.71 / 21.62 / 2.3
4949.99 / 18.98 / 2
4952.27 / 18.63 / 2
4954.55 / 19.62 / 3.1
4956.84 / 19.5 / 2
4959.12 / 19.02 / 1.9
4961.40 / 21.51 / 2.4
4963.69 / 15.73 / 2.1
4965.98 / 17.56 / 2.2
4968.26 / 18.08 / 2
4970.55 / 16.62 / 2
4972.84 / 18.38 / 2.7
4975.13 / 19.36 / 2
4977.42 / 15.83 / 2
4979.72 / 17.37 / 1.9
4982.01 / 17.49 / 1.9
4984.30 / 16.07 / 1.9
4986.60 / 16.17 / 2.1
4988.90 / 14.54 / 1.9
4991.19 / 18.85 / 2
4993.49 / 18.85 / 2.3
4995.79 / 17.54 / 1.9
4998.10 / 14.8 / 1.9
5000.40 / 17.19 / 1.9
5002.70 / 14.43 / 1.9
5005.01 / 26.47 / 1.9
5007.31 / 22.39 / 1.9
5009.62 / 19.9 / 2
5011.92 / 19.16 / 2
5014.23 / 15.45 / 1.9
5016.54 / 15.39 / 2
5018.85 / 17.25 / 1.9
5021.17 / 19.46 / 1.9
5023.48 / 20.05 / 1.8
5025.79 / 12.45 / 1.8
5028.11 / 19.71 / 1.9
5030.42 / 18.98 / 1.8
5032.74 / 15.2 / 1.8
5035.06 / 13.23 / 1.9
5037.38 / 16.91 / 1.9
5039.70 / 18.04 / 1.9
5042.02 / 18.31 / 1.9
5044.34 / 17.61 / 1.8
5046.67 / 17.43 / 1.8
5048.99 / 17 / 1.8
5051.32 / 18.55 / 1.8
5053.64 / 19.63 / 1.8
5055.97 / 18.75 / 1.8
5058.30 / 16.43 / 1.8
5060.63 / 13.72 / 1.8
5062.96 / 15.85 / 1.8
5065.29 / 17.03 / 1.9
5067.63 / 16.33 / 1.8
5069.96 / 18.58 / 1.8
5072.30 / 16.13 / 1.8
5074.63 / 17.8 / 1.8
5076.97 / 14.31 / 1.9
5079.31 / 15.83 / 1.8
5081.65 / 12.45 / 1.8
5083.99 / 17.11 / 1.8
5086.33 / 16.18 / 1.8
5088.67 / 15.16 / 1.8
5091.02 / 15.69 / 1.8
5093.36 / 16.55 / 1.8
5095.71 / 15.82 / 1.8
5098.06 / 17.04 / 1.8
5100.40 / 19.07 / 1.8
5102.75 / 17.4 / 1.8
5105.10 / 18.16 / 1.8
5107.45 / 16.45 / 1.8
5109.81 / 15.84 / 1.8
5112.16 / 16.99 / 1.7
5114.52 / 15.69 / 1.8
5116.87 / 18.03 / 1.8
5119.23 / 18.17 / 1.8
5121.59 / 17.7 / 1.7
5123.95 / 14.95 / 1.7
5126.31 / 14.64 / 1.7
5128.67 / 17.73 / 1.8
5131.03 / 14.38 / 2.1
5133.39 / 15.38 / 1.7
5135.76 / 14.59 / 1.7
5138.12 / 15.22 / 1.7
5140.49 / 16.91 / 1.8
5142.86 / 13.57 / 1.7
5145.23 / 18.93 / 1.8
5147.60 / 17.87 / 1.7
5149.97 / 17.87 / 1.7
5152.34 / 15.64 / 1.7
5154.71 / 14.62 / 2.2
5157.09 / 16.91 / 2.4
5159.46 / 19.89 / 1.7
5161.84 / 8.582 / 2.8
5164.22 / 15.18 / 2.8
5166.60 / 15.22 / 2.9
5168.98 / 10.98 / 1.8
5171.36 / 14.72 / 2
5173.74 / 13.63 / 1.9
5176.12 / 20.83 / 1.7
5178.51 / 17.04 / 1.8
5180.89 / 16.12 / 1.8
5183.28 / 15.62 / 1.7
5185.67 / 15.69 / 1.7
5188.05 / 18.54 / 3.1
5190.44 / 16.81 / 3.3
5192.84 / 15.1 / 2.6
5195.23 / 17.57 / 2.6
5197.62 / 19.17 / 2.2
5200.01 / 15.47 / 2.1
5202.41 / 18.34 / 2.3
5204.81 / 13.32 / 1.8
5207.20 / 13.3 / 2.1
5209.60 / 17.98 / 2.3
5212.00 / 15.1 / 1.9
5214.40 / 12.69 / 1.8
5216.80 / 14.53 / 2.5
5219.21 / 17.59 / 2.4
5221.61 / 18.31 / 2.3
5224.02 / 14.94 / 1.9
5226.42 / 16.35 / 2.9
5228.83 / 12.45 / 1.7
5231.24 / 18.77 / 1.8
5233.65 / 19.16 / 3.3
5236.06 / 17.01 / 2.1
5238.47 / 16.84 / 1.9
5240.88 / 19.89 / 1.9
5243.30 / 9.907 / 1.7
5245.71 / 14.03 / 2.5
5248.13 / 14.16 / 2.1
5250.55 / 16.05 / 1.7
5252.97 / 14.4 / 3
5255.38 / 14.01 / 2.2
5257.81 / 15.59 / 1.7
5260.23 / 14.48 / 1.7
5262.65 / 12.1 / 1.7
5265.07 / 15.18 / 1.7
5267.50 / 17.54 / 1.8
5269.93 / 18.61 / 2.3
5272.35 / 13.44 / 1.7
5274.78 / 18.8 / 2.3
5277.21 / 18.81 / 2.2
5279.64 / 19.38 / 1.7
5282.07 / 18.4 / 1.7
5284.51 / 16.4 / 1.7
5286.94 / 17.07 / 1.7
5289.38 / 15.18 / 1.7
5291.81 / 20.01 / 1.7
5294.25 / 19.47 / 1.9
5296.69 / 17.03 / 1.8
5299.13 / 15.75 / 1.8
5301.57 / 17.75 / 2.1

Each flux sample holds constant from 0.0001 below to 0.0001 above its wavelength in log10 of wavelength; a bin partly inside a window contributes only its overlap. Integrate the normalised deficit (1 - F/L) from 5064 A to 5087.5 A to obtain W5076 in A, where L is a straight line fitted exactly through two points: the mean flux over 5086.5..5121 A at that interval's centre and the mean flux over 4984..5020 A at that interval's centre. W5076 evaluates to 1.3 A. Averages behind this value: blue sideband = 17.8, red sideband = 16.9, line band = 16.2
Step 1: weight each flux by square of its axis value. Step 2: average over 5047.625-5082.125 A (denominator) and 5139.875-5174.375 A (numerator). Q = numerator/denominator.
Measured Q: 0.96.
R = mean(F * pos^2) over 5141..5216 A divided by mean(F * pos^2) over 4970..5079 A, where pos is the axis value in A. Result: 1.0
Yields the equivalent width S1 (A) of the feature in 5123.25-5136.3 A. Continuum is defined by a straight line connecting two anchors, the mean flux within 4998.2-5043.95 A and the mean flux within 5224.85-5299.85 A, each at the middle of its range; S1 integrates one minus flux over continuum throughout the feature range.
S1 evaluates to 1.39 A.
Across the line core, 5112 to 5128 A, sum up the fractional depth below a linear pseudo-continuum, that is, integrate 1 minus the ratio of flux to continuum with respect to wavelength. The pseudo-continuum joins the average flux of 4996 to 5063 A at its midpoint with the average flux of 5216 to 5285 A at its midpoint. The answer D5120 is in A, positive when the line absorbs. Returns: 0.4 A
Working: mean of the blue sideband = 17.6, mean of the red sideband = 16.1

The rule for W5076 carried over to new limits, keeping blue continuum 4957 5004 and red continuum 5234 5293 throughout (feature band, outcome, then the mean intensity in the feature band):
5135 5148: 0.4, 16.1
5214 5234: 0.3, 16.1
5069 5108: 1.0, 16.4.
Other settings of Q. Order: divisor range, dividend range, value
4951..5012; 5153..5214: 0.94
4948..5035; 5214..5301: 1.01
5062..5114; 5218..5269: 1.01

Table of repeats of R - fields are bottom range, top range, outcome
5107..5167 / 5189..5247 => 1.03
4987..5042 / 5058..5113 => 0.95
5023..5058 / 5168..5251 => 0.98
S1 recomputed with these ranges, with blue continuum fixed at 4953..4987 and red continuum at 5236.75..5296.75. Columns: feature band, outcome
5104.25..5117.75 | 0.3 A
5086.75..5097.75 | 0.8 A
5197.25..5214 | 0.8 A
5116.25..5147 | 1.6 A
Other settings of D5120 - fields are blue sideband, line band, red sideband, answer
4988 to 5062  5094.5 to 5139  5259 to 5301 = 2.3 A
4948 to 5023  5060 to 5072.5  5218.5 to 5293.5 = 0.8 A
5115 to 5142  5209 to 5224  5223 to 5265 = -0.4 A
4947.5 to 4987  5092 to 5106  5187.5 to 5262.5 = -0.3 A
